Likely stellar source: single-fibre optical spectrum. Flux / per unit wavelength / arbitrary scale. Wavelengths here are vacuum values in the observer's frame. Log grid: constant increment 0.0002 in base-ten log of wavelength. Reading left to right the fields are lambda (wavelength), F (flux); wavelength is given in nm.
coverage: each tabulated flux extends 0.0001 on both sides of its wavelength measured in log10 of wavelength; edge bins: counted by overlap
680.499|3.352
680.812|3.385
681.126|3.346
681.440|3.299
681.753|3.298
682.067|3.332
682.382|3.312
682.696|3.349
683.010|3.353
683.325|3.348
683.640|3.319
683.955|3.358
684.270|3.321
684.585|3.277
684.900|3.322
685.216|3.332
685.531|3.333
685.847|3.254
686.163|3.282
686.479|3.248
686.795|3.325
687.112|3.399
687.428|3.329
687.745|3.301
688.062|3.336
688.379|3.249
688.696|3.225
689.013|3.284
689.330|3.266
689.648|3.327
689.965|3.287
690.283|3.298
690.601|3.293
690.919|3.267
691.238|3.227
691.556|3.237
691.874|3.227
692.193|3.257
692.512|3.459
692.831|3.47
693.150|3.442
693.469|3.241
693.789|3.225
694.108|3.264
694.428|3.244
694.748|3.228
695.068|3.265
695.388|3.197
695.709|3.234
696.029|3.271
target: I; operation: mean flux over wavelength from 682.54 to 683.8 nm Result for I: 3.34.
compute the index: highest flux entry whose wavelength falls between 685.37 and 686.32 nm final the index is 3.333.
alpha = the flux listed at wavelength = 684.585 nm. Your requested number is 3.277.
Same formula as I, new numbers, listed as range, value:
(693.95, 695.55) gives 3.24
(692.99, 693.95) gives 3.3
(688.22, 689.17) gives 3.25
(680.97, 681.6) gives 3.33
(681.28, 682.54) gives 3.31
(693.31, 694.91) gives 3.24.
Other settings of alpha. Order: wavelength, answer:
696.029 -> 3.271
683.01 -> 3.353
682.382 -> 3.312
